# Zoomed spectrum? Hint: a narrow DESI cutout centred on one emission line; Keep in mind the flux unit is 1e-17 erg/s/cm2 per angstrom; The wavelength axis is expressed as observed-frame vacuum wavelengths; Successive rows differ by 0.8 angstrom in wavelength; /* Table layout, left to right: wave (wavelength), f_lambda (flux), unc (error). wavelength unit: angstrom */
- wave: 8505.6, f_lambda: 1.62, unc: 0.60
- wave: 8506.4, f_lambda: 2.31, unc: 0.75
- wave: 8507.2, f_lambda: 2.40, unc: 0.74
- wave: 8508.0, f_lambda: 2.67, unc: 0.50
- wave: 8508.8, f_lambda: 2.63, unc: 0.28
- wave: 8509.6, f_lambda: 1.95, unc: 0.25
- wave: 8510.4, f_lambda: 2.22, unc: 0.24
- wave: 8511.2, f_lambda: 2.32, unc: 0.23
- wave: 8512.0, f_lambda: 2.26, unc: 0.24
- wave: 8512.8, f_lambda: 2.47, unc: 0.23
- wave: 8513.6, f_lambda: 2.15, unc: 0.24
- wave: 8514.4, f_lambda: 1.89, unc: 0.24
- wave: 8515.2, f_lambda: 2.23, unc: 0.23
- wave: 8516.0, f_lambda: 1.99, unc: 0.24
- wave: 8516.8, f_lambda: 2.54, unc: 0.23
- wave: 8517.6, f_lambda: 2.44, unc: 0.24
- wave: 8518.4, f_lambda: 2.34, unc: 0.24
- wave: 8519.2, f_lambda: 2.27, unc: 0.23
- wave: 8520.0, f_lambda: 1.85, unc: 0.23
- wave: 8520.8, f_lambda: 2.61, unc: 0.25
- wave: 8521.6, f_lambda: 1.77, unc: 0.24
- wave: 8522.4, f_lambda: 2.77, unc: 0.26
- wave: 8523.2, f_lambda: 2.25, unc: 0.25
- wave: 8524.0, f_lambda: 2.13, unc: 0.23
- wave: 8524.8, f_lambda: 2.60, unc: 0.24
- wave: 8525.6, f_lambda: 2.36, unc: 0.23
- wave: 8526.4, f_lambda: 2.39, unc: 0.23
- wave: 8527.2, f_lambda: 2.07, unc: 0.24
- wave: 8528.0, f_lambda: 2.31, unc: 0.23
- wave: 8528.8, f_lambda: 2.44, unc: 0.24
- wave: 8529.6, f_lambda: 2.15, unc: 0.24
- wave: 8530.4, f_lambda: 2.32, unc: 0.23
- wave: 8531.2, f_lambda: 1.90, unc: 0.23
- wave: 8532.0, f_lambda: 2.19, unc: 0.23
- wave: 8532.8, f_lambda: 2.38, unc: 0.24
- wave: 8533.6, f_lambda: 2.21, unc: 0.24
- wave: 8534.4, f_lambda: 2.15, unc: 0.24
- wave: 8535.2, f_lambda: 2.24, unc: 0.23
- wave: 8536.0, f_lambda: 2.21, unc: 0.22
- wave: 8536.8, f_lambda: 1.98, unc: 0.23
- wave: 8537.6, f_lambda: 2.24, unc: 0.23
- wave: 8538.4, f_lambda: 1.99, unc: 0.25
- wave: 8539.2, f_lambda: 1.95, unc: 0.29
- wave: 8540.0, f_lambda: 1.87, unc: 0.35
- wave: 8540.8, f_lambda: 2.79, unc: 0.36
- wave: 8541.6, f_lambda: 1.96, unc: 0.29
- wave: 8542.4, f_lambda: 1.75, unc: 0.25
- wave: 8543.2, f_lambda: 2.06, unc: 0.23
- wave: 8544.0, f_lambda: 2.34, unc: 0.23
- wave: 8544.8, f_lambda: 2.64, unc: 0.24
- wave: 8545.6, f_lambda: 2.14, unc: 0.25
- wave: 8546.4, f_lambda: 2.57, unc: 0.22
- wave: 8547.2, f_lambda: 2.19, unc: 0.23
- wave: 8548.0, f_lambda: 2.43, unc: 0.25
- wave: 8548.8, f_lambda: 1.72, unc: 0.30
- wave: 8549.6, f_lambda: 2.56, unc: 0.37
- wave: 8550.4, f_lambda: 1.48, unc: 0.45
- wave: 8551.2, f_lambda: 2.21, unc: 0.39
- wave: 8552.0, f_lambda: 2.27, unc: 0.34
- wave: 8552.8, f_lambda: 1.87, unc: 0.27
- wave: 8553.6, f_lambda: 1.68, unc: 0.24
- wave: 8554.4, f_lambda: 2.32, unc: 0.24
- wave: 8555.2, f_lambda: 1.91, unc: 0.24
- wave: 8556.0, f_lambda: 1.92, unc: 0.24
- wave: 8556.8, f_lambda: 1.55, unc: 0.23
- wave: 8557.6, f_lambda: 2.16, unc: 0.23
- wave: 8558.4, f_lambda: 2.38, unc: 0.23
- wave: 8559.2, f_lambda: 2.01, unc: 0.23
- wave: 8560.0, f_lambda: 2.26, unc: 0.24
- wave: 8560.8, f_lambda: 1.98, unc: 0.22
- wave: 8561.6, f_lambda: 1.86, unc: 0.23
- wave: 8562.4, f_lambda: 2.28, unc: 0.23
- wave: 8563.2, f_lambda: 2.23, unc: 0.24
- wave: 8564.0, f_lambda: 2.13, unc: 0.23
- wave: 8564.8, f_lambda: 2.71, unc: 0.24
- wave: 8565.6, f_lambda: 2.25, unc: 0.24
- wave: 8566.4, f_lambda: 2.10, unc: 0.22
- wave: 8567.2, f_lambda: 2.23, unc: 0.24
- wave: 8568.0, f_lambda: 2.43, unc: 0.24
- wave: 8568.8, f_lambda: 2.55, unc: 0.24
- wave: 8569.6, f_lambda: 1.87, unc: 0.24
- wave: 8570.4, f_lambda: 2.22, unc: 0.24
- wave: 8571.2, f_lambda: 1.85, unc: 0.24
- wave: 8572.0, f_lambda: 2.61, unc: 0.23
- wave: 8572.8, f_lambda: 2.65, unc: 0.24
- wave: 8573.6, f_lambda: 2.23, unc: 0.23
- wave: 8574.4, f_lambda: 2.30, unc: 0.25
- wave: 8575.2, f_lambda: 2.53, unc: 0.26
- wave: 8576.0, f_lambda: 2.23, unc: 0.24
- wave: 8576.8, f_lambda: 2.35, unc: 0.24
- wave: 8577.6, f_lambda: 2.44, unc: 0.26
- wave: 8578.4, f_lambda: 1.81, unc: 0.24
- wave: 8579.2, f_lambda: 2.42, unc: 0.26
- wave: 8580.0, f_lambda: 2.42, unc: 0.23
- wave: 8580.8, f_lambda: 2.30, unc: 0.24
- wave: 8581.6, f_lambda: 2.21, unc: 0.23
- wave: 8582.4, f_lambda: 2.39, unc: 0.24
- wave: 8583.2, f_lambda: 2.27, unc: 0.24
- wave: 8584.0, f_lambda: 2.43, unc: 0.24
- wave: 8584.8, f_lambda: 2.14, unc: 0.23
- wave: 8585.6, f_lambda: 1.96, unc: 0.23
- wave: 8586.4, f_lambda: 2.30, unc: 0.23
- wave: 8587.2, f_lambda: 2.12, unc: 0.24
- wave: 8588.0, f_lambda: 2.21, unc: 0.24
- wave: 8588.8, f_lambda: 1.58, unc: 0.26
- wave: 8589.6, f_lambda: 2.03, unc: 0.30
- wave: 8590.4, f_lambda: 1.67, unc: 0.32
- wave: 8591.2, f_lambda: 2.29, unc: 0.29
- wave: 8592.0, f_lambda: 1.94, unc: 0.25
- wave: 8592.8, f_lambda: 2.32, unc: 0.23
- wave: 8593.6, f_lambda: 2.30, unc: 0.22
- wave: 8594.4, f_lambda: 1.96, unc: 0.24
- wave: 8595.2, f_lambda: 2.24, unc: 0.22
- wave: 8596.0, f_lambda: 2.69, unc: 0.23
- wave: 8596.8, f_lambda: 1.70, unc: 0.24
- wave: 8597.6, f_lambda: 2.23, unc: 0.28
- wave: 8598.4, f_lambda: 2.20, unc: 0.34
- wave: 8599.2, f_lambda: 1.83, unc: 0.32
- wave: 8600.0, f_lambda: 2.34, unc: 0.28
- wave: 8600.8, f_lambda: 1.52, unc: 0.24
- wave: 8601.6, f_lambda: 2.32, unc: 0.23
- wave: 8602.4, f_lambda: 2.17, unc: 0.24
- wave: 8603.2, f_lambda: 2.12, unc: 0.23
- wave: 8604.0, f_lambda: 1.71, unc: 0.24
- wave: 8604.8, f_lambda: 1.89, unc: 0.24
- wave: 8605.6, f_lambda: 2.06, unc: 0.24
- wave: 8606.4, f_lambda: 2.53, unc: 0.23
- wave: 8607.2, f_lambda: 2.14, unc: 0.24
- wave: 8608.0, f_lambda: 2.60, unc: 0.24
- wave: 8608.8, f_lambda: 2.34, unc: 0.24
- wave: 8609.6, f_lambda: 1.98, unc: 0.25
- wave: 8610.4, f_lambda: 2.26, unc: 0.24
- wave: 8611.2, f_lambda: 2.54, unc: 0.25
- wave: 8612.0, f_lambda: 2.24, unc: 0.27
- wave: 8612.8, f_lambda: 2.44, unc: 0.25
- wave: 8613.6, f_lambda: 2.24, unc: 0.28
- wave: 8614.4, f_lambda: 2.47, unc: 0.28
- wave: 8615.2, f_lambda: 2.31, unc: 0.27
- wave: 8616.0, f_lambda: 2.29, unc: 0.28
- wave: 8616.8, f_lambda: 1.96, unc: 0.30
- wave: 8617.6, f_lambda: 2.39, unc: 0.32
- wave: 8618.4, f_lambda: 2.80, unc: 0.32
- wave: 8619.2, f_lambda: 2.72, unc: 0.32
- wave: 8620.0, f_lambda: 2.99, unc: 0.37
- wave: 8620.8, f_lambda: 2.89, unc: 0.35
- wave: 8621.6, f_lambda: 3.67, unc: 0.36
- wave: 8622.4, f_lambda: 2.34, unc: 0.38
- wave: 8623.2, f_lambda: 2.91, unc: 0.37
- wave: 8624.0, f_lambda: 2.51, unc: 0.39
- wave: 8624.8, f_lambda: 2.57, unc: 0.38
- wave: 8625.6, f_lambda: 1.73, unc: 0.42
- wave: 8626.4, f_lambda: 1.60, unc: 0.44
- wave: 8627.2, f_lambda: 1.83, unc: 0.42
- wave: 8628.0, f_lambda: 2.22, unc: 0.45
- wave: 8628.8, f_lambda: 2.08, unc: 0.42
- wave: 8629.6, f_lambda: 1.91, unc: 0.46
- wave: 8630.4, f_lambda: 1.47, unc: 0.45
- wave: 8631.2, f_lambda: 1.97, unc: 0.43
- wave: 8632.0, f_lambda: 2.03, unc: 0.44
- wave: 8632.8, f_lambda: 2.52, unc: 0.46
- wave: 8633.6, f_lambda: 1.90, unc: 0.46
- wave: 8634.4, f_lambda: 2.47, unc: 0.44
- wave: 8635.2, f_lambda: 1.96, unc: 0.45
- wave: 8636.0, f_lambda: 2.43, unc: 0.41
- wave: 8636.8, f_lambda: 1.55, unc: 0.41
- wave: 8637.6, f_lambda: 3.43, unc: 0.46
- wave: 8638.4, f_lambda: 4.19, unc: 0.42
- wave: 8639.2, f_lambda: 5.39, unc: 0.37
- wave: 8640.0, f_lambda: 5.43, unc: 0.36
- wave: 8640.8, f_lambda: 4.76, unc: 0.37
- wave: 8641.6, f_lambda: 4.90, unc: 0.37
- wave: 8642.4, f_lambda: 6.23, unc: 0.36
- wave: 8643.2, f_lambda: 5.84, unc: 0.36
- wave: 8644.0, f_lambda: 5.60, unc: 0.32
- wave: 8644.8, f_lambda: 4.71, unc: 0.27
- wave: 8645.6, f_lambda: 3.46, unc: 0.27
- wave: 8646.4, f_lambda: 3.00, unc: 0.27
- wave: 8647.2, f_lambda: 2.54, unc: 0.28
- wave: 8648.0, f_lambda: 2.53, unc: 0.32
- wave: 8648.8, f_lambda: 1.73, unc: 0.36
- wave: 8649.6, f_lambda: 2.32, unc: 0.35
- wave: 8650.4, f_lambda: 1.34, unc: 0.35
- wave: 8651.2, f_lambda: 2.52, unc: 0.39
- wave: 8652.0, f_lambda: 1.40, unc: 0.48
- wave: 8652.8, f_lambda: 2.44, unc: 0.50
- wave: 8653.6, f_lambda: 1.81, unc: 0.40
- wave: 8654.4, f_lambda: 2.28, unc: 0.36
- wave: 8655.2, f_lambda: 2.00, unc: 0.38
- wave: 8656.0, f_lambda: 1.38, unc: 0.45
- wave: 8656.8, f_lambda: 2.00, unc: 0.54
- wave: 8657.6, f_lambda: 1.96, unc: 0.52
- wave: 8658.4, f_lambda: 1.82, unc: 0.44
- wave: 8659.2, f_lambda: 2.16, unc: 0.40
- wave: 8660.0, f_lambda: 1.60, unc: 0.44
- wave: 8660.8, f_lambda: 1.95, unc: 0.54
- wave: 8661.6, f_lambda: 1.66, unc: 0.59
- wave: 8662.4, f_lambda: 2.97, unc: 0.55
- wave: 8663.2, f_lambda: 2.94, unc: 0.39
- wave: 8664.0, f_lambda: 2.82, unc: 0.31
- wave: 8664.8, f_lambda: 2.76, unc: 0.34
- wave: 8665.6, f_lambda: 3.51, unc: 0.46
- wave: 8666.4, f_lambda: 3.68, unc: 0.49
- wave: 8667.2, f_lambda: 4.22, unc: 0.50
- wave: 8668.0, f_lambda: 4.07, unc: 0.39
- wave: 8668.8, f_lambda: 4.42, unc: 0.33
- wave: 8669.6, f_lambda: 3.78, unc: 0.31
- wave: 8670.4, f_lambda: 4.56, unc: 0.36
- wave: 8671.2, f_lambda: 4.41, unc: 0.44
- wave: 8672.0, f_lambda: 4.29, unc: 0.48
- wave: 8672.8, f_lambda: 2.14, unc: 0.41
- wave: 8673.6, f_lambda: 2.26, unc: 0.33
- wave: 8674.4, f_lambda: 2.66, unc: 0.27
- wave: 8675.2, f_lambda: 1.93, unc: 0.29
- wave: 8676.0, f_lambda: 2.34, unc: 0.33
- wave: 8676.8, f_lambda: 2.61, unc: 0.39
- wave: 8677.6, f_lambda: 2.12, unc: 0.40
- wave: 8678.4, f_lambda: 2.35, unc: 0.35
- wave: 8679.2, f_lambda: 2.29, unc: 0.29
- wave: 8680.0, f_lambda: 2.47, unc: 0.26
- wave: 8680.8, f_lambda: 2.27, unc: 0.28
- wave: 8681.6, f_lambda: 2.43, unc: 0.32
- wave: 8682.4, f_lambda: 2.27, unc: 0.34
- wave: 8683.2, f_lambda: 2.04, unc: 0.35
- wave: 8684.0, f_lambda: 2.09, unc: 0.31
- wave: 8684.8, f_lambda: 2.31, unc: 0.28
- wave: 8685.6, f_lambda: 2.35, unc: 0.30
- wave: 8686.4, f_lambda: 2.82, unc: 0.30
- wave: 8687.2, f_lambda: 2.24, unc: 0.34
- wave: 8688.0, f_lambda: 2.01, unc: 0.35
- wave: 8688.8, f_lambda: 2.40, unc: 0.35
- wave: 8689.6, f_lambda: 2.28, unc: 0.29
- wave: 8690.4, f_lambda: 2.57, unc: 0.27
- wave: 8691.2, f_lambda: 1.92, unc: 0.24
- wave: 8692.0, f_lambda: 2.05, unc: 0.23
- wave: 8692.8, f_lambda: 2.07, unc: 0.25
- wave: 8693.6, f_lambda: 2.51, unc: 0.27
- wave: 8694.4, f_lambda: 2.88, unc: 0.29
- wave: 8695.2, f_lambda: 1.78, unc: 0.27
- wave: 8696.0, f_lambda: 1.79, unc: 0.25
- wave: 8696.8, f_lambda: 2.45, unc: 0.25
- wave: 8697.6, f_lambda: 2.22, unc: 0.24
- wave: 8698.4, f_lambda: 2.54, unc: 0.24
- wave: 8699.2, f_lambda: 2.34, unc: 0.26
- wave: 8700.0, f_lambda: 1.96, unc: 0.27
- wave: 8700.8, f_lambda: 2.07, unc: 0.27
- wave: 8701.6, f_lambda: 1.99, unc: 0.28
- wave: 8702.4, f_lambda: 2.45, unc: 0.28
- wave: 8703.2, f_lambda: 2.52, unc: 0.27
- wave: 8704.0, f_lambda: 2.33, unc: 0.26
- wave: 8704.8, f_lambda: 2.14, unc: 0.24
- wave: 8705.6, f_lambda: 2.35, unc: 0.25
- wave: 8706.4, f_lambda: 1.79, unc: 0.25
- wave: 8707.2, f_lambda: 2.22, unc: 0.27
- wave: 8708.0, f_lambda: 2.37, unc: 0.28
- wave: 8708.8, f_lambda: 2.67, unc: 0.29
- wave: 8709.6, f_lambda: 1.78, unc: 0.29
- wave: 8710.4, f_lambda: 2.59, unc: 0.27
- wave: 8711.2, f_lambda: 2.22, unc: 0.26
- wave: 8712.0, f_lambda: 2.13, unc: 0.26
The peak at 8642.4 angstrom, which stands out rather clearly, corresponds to Halpha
